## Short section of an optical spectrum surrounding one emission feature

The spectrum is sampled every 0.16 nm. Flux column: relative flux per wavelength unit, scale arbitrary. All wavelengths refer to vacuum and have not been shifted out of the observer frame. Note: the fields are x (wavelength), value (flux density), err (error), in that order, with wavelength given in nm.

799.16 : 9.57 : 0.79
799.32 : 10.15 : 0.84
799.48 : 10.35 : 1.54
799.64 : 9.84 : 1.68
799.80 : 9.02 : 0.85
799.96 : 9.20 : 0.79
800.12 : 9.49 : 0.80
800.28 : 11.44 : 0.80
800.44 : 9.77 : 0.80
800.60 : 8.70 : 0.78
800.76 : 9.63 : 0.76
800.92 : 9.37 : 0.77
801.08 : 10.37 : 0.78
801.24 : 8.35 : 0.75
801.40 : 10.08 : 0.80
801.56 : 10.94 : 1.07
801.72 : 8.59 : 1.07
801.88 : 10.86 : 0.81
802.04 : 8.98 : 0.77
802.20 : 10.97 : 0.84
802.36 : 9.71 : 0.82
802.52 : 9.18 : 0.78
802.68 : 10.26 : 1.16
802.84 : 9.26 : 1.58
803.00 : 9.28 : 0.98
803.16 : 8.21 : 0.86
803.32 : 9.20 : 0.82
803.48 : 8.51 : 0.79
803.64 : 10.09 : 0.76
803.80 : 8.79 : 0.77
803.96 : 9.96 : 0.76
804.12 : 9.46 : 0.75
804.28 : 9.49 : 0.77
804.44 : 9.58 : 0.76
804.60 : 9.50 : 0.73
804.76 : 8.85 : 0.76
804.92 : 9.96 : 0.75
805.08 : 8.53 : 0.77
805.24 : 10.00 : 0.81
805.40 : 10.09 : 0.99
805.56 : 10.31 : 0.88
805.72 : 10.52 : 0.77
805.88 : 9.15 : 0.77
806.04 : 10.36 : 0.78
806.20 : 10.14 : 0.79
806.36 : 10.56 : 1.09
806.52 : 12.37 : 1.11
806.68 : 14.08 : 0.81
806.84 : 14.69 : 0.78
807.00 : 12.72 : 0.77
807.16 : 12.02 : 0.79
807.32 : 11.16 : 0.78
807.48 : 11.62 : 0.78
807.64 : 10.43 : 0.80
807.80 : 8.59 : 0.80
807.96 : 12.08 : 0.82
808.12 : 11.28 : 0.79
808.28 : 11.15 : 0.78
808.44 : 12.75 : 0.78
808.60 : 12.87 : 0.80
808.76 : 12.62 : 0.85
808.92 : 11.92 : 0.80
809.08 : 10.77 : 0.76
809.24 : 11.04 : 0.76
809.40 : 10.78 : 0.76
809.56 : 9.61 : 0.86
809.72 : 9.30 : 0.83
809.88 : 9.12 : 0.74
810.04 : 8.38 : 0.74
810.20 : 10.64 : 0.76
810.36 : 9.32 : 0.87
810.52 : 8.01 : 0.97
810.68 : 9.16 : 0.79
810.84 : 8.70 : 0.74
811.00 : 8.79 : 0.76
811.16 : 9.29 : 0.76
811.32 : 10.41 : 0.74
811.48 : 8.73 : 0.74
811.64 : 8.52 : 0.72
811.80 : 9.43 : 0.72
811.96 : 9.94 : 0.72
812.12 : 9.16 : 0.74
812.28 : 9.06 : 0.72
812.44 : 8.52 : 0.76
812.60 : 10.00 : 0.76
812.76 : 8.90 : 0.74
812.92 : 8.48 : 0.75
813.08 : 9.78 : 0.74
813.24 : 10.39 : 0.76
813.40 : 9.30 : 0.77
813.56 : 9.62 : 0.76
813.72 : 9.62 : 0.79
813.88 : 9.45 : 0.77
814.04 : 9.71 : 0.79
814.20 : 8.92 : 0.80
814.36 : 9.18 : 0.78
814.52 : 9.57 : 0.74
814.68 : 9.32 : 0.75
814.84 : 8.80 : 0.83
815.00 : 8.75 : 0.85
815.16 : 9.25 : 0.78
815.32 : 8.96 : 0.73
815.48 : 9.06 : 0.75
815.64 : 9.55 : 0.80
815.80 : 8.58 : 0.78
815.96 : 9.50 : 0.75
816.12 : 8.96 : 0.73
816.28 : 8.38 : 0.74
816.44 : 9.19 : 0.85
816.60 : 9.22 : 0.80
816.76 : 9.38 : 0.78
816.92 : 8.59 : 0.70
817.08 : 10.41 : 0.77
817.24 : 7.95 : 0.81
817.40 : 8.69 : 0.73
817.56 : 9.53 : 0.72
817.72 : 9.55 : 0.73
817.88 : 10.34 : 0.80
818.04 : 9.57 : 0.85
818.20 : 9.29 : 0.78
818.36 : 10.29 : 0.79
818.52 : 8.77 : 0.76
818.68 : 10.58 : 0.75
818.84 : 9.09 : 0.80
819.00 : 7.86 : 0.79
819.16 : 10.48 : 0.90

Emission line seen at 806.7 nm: [S II]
